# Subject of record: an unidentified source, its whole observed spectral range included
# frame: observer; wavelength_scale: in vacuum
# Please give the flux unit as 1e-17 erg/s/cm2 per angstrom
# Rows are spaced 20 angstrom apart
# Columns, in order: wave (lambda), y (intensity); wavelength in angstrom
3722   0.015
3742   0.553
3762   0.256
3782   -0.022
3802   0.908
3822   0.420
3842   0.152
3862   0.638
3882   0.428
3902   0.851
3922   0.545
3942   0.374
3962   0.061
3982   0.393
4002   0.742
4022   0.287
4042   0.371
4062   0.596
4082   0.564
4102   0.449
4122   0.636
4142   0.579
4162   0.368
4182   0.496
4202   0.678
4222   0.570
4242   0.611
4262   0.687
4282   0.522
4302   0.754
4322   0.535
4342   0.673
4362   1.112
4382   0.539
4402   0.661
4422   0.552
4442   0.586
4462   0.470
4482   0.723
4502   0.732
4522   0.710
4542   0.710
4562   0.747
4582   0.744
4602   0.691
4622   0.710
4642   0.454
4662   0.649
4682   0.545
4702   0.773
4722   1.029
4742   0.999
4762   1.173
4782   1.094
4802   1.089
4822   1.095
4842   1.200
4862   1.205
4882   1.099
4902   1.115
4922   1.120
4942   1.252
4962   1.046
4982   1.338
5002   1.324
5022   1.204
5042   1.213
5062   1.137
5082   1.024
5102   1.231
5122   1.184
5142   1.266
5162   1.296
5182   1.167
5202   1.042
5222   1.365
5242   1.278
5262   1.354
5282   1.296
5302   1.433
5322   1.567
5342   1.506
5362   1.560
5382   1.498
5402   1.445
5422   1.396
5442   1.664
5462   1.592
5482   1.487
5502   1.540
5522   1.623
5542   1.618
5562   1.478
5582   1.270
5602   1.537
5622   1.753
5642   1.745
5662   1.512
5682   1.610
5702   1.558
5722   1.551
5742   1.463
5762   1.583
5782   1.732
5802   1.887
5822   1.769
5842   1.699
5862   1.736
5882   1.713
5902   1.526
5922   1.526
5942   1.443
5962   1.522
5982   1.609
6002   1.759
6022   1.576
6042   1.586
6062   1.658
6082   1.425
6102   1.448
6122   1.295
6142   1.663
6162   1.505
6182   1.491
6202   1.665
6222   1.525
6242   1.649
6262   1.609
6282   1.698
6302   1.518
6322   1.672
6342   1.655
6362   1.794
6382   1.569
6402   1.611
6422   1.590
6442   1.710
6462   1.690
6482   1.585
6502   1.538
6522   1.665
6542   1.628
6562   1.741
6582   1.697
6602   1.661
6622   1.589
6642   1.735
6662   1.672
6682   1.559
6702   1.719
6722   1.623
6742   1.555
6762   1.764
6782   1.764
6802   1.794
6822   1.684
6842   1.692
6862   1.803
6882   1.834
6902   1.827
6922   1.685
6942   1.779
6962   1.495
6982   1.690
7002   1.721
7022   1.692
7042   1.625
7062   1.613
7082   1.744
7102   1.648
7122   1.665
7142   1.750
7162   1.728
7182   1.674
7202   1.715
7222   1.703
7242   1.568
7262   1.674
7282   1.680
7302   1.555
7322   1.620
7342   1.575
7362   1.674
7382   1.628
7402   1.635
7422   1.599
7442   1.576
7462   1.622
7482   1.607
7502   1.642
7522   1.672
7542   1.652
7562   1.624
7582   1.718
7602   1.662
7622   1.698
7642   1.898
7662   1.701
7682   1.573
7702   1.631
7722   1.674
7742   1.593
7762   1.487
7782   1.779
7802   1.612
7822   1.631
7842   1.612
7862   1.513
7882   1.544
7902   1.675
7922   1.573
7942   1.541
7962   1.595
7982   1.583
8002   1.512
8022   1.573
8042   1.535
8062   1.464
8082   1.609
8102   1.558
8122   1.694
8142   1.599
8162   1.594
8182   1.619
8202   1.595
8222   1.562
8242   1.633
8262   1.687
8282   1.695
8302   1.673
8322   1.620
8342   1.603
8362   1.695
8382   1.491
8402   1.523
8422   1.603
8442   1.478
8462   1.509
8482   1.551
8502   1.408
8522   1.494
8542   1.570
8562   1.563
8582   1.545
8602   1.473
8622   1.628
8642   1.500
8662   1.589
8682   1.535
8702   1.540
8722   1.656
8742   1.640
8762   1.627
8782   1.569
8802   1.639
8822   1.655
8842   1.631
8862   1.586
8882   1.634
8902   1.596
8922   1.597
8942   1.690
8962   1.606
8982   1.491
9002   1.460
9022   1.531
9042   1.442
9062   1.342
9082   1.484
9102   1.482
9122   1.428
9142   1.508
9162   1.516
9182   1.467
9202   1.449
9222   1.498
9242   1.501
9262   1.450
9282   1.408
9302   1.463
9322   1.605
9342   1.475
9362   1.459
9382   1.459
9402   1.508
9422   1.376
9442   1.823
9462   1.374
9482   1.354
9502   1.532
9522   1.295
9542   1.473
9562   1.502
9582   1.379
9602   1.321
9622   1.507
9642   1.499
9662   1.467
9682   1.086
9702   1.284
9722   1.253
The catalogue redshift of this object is 0.182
